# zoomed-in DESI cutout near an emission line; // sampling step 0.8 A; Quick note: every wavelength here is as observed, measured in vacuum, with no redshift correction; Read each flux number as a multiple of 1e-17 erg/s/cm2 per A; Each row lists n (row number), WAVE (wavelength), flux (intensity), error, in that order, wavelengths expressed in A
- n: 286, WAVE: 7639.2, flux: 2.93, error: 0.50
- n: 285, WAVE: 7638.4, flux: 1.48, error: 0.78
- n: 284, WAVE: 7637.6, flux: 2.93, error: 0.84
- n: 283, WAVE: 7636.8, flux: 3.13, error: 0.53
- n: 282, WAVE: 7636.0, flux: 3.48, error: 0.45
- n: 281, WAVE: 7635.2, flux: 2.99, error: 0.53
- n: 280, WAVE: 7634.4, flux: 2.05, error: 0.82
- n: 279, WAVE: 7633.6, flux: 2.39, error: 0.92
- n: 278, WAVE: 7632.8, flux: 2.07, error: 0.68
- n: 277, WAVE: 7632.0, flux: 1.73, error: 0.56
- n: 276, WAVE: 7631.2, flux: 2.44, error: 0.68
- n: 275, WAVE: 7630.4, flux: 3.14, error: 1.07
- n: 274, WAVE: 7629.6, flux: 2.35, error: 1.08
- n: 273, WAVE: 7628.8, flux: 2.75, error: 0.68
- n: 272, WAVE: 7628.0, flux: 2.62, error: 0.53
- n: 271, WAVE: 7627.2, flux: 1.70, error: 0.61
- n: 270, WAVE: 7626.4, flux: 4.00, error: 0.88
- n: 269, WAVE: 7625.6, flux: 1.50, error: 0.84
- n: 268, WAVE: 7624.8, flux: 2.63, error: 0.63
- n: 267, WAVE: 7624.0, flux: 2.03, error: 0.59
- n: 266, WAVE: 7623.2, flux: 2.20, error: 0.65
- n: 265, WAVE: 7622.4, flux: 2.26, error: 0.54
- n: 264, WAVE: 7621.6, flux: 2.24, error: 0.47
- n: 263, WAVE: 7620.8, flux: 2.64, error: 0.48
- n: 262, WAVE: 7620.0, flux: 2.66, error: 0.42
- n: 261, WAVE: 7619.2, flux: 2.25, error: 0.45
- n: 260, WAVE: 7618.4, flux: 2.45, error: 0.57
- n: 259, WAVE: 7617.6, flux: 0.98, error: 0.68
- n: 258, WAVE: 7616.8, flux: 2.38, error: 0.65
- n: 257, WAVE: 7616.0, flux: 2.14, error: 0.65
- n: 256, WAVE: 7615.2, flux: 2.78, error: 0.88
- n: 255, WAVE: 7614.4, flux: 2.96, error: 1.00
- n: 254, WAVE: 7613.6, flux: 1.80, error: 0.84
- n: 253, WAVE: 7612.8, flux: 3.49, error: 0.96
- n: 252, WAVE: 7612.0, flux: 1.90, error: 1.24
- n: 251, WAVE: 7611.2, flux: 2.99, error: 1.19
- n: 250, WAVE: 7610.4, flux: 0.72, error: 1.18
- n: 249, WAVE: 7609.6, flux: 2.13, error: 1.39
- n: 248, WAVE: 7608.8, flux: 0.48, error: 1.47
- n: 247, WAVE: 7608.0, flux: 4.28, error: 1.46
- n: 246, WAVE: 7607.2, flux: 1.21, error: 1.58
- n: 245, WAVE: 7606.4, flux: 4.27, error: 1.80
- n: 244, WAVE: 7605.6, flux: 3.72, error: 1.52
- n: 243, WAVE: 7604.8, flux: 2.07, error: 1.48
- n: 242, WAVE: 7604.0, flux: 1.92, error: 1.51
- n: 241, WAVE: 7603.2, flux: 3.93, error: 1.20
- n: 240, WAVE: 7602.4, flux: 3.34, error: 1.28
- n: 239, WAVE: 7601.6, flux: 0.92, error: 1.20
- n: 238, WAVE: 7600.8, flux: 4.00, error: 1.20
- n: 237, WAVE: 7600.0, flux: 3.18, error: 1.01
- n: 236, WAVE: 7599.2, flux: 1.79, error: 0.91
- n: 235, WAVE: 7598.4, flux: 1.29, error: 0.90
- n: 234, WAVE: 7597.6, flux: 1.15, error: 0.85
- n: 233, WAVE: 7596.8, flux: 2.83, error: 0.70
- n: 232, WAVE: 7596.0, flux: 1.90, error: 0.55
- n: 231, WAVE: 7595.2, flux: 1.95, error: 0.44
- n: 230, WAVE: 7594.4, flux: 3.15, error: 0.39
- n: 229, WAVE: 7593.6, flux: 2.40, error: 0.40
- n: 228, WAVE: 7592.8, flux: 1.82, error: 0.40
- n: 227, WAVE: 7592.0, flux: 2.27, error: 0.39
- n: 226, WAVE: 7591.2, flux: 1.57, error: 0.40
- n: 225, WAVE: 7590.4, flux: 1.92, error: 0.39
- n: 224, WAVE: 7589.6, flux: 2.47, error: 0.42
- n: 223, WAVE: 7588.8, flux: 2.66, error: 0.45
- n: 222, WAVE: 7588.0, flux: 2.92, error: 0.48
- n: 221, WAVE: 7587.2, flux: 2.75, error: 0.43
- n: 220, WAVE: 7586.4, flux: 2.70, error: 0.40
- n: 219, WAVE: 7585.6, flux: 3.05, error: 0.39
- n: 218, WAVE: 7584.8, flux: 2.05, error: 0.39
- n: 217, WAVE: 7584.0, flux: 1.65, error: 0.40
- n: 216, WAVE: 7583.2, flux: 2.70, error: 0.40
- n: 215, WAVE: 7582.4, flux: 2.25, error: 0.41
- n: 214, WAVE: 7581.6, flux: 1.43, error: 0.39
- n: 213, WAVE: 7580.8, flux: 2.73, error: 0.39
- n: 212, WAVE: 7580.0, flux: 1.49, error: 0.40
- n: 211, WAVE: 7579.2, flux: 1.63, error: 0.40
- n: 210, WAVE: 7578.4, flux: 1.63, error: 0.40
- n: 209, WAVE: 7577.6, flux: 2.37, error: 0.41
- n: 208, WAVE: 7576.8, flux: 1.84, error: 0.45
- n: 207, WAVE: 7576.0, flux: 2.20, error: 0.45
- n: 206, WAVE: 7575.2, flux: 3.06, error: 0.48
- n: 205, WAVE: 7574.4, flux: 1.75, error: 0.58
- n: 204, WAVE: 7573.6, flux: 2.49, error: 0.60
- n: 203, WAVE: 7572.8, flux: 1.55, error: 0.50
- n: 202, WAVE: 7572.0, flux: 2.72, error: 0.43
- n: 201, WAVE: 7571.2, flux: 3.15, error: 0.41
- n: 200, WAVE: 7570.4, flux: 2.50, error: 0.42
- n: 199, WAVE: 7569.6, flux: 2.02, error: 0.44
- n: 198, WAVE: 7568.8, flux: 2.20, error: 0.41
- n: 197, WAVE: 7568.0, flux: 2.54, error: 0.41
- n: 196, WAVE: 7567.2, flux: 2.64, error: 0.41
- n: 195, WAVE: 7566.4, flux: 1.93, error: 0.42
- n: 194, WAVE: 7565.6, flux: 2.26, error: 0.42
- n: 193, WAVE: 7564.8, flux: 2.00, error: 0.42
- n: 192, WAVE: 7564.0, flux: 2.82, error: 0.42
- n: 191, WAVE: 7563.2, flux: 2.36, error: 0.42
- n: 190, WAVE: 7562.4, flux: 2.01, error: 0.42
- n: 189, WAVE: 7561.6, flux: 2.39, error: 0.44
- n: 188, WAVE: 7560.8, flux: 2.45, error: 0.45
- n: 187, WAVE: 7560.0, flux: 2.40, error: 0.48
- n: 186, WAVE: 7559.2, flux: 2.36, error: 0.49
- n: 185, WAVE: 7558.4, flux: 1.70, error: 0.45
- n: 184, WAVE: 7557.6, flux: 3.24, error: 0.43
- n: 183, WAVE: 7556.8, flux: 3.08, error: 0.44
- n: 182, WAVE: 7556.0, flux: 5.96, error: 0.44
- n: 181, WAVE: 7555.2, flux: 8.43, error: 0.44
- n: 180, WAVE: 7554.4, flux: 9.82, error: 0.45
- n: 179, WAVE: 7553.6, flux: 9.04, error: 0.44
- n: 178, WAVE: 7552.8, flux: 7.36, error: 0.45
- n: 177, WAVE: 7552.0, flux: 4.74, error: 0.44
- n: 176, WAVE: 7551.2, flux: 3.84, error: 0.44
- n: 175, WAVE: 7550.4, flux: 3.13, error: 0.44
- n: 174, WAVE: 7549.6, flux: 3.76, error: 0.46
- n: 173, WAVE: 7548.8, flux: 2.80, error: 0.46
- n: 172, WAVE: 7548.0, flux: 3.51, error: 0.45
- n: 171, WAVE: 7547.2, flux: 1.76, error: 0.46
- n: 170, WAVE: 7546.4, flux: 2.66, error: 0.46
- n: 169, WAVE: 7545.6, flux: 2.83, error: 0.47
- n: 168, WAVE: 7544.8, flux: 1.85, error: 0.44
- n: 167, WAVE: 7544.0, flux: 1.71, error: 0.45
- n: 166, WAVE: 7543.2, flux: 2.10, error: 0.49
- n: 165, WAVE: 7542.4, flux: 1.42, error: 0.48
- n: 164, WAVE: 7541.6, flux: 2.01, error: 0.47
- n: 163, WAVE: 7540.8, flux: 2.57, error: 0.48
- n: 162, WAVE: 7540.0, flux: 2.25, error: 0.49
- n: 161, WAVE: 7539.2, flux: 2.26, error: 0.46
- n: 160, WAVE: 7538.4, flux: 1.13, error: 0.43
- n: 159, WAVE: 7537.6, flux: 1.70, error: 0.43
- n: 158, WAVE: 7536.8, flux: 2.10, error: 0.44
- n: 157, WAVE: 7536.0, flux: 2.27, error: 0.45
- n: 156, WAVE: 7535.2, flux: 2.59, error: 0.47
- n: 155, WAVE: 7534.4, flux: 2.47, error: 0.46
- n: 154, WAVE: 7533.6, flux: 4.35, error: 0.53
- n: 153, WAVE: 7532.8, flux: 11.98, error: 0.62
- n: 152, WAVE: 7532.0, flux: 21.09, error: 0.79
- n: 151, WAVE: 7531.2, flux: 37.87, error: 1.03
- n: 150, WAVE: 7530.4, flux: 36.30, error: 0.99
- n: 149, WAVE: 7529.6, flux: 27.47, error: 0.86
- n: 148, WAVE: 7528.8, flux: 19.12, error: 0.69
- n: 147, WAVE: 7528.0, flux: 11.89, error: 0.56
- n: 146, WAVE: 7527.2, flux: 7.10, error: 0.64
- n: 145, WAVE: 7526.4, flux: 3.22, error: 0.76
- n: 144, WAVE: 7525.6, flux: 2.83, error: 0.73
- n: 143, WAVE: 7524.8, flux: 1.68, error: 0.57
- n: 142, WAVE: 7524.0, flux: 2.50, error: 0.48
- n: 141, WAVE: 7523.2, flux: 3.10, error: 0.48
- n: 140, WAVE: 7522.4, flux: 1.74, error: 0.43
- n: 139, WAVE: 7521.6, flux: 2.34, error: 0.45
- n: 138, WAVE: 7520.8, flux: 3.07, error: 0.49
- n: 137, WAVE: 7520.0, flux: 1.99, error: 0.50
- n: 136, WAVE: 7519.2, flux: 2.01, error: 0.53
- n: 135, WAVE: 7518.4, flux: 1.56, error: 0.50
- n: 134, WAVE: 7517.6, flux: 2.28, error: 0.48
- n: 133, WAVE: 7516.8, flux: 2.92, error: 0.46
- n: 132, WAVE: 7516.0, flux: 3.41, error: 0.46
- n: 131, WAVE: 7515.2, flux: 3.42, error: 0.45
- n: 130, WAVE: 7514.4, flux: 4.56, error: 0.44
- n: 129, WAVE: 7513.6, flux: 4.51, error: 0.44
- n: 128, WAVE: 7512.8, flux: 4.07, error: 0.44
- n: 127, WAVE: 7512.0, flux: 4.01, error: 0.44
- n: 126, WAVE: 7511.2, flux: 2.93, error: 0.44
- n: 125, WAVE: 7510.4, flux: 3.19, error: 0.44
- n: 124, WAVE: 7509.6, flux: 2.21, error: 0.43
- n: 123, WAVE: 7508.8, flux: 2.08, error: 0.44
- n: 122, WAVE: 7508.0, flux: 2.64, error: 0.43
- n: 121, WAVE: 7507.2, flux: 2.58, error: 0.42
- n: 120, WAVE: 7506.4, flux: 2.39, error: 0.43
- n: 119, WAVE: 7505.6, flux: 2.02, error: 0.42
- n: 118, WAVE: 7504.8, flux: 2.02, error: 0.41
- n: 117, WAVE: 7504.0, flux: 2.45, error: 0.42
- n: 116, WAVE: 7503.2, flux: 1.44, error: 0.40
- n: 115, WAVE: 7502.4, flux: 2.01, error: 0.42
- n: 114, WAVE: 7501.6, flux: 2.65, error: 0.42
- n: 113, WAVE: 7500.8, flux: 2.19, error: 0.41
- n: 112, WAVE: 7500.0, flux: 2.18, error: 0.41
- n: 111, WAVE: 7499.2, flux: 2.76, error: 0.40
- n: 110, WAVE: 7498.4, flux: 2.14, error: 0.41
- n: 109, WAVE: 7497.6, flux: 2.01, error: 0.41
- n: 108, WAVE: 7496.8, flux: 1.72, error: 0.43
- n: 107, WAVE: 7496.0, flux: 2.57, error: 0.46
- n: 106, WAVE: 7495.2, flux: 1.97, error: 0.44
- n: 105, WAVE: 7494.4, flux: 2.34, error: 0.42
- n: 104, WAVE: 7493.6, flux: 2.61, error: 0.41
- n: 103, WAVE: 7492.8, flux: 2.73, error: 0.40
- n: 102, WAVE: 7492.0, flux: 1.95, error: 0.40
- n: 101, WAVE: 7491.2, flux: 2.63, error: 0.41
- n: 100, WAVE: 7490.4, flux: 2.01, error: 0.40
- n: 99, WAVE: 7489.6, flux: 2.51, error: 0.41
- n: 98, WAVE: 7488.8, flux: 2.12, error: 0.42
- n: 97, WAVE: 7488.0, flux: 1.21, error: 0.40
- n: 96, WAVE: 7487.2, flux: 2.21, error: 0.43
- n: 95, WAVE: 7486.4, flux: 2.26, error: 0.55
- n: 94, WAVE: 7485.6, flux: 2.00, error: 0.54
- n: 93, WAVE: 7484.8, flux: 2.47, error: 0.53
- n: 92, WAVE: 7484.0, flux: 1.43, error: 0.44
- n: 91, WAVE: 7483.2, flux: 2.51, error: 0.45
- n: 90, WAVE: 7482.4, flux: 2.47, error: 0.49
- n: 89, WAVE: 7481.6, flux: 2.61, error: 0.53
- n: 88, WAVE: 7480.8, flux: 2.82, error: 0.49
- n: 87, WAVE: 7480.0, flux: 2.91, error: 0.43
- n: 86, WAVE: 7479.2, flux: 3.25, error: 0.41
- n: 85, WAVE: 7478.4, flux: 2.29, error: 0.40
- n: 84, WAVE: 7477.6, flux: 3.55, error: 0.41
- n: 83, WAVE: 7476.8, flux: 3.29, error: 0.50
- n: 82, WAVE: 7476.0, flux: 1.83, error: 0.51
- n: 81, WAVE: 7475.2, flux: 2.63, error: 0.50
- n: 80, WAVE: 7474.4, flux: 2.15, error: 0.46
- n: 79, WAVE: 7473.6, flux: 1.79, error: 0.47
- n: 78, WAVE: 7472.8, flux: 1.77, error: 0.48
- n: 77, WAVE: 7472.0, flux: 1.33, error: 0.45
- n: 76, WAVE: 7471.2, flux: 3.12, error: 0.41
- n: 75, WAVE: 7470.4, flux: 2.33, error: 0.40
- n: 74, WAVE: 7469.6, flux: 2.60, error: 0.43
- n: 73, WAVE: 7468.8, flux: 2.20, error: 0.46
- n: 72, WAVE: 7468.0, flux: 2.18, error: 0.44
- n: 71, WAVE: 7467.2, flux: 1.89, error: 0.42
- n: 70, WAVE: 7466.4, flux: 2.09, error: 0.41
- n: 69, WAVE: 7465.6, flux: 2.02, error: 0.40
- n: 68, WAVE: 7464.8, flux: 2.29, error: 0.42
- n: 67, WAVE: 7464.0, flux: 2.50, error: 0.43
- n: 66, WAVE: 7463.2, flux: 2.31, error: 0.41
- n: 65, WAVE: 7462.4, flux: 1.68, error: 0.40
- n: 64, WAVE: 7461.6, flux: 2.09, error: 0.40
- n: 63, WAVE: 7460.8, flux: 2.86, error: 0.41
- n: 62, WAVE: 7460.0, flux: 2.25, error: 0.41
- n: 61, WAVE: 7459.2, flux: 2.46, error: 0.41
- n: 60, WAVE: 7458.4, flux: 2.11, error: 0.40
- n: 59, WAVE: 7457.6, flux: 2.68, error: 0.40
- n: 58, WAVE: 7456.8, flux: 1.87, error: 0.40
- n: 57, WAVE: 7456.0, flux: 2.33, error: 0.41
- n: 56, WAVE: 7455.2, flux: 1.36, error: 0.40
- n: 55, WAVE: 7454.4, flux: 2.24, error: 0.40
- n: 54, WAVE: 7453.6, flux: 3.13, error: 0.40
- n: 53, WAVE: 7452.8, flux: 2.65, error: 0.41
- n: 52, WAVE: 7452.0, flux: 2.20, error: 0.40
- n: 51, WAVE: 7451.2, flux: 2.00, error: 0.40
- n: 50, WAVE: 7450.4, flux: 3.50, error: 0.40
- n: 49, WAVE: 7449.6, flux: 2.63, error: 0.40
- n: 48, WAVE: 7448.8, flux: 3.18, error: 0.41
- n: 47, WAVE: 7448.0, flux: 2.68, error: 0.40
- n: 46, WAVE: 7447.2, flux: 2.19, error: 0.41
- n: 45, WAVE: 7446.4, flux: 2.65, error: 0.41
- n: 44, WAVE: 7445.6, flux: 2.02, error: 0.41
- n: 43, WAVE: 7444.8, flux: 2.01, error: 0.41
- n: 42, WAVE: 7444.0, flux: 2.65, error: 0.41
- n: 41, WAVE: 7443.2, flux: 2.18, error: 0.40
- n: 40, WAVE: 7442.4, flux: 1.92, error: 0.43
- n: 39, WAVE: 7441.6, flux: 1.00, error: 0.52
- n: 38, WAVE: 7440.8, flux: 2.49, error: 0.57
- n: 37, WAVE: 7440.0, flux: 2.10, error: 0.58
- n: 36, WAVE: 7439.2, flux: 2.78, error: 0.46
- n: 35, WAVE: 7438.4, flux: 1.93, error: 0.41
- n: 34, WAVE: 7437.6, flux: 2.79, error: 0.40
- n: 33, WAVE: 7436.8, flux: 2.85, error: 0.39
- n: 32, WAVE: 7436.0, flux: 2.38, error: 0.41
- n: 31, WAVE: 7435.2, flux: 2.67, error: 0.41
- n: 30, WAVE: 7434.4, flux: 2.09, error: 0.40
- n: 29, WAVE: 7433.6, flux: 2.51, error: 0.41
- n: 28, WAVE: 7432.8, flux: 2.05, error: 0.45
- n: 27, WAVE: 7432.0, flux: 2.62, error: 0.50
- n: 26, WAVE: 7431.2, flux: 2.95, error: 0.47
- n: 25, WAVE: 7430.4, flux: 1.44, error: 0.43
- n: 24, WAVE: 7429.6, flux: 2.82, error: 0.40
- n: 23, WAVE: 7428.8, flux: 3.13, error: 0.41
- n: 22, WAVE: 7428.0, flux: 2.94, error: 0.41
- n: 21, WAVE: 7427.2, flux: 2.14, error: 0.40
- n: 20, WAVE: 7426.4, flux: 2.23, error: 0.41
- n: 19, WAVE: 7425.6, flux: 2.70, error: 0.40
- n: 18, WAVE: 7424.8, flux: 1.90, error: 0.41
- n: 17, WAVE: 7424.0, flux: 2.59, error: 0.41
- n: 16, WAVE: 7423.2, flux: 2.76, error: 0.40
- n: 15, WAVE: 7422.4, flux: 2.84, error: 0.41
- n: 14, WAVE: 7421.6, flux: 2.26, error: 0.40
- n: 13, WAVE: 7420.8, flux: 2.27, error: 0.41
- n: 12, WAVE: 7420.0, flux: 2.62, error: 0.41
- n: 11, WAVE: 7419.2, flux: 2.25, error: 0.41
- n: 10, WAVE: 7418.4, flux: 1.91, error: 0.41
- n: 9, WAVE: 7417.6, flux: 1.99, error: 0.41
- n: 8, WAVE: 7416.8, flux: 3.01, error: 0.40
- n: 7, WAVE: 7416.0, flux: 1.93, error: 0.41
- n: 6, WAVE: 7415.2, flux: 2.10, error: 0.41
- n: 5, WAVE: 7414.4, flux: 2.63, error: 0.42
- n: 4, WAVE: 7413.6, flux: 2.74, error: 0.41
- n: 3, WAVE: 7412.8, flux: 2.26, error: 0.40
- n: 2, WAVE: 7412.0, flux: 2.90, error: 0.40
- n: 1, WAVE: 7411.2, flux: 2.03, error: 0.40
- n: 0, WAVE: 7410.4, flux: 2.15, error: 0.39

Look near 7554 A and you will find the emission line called [N II] 6583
